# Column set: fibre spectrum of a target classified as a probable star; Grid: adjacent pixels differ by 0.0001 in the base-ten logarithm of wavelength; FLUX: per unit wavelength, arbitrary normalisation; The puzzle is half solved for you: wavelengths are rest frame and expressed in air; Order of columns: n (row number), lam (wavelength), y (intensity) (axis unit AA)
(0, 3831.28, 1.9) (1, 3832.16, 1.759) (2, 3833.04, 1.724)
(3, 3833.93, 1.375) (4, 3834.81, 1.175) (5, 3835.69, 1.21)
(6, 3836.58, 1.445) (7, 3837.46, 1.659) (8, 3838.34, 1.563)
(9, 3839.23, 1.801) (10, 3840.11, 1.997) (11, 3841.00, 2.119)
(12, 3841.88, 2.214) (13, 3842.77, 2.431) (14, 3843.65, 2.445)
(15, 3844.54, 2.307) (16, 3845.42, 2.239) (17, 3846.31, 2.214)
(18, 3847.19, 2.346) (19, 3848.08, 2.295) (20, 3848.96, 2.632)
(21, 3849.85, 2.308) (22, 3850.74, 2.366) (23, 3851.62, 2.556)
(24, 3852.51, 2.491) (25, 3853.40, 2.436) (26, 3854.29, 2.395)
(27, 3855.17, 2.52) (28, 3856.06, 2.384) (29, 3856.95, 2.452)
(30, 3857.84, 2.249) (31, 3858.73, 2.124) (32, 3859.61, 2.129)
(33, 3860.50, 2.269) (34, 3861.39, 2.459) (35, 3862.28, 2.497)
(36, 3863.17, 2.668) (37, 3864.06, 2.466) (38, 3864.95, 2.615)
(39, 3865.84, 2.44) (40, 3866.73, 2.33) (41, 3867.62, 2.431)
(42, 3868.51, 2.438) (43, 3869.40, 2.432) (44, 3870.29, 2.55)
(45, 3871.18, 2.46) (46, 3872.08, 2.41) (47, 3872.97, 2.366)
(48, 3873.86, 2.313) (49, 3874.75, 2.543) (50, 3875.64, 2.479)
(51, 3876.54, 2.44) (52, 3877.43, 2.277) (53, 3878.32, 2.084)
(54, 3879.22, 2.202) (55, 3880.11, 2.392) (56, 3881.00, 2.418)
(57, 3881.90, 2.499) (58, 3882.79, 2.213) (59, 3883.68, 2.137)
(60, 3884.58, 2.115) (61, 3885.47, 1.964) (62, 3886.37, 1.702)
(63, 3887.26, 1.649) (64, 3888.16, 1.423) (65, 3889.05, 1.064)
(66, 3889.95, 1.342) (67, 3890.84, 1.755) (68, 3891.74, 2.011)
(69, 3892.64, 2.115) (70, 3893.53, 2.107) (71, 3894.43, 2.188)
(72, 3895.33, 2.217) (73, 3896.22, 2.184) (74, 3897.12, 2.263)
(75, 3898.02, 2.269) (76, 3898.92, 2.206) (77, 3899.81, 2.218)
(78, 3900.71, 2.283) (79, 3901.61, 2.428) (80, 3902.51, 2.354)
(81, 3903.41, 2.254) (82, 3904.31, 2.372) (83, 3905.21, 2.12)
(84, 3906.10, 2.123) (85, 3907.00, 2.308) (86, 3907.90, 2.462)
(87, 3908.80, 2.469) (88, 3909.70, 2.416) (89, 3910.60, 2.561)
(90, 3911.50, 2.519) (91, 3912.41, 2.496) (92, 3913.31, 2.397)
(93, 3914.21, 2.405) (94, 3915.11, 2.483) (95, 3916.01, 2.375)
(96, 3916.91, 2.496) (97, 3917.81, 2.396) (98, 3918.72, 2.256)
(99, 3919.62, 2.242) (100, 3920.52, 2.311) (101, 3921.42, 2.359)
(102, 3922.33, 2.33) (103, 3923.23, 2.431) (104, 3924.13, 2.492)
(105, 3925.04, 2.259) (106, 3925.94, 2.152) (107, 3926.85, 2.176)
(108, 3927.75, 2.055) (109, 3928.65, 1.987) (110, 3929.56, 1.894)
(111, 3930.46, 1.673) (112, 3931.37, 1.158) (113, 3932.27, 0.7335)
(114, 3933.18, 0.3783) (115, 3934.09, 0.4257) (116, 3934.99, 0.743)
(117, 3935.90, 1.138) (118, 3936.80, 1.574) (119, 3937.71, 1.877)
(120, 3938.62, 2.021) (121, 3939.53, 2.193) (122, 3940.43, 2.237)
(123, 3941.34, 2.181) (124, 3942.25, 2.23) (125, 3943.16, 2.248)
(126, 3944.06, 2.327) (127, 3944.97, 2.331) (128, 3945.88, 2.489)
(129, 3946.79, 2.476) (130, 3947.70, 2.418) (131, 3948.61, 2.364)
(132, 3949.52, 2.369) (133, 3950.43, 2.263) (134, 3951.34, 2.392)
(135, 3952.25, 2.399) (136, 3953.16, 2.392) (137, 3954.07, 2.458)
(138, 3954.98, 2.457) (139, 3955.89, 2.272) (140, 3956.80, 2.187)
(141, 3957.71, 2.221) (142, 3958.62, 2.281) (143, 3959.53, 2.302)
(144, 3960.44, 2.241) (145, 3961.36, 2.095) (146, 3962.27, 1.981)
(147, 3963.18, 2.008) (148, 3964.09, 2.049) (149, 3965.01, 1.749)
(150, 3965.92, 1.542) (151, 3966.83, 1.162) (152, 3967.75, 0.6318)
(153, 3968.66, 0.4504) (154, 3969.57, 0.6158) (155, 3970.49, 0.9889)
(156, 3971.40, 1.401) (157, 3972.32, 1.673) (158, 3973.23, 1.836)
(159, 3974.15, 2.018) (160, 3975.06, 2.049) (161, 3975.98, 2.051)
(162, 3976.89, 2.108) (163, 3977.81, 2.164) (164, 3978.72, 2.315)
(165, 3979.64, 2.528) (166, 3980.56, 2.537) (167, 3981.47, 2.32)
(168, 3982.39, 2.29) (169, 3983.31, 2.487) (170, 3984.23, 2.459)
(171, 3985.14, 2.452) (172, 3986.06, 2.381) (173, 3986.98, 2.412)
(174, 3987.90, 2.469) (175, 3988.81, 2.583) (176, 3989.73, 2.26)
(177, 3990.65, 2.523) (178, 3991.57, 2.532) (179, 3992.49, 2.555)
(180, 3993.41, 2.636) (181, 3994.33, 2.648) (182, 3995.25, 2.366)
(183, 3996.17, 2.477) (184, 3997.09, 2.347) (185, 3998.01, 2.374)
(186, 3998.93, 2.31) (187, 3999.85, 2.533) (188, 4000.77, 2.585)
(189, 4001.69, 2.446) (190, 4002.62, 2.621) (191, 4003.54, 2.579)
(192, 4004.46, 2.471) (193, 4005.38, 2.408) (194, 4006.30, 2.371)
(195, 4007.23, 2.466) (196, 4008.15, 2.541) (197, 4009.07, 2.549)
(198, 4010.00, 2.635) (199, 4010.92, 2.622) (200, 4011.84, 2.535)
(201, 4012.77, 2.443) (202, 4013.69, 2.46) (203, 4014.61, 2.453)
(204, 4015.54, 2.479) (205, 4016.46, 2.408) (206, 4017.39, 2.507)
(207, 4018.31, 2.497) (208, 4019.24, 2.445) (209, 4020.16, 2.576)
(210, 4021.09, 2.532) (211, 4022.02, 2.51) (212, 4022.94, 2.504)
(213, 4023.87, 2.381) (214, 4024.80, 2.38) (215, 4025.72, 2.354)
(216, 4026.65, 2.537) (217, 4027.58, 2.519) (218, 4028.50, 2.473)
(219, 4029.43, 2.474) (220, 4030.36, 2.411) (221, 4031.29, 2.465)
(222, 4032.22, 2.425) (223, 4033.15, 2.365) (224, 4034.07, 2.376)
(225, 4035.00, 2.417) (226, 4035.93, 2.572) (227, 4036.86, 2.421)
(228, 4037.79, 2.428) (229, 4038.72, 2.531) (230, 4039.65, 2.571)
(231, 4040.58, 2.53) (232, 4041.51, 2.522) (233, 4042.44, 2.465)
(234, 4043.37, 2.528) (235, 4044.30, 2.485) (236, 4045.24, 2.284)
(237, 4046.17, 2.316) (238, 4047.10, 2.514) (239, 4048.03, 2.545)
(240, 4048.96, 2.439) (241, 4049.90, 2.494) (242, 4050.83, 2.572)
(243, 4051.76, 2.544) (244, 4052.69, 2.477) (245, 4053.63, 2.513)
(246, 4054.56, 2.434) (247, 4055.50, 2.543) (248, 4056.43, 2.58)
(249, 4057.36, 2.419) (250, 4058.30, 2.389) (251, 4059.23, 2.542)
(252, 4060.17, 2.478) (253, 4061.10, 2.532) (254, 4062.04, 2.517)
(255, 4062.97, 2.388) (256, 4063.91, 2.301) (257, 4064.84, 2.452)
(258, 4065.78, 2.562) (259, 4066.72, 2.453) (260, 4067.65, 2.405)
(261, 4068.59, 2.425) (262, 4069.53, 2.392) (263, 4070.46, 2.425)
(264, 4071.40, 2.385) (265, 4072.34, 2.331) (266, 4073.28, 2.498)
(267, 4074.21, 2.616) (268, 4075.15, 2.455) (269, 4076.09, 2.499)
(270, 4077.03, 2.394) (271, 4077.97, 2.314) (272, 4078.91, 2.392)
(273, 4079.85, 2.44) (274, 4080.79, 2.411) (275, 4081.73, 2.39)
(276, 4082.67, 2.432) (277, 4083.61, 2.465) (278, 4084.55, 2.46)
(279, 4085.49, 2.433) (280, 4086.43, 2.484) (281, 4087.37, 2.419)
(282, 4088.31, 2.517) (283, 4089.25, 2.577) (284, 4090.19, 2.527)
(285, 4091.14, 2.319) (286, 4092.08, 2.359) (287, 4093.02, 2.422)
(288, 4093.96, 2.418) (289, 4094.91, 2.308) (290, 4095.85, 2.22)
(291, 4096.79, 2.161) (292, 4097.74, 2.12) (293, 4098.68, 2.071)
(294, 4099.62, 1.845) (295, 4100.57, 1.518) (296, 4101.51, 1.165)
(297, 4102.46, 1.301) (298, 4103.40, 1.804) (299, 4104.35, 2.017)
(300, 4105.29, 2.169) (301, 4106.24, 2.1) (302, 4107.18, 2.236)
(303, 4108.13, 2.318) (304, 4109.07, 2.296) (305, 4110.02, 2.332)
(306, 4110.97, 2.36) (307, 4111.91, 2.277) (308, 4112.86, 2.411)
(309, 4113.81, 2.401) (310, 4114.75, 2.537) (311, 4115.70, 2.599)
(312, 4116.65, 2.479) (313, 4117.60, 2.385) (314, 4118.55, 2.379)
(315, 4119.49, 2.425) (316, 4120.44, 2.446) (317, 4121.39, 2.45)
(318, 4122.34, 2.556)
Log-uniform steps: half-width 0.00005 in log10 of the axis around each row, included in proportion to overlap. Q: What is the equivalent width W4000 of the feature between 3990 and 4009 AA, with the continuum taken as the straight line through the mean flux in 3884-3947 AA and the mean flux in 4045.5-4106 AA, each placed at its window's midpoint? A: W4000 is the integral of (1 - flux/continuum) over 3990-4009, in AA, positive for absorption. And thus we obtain -2.42 AA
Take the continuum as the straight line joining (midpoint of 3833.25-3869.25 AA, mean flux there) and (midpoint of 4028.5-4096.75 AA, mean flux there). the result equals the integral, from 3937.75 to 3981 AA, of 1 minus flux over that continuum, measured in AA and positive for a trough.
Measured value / 5.5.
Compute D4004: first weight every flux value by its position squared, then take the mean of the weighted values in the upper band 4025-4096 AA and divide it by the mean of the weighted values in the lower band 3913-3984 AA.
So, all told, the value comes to 1.30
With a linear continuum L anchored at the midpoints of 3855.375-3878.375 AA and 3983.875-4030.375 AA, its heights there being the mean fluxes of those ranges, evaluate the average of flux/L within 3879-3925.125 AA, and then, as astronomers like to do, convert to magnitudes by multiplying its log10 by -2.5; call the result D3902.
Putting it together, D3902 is 0.10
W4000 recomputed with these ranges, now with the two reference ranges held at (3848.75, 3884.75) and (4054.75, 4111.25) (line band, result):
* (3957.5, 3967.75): 2.0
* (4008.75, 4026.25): -1.1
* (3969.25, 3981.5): 2.4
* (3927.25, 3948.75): 5.2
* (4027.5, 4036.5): -0.4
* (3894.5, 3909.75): 0.6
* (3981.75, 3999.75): -0.8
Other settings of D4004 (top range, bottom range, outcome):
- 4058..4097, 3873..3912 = 1.22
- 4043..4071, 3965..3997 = 1.24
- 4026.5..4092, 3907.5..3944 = 1.29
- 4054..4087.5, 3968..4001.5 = 1.17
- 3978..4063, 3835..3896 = 1.22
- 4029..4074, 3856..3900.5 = 1.21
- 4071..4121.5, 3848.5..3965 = 1.15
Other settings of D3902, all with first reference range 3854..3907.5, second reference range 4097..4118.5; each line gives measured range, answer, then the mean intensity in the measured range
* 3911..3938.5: 0.14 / 1.94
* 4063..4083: -0.13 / 2.43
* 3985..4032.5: -0.14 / 2.48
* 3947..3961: -0.06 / 2.33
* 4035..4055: -0.15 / 2.48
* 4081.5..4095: -0.14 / 2.44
